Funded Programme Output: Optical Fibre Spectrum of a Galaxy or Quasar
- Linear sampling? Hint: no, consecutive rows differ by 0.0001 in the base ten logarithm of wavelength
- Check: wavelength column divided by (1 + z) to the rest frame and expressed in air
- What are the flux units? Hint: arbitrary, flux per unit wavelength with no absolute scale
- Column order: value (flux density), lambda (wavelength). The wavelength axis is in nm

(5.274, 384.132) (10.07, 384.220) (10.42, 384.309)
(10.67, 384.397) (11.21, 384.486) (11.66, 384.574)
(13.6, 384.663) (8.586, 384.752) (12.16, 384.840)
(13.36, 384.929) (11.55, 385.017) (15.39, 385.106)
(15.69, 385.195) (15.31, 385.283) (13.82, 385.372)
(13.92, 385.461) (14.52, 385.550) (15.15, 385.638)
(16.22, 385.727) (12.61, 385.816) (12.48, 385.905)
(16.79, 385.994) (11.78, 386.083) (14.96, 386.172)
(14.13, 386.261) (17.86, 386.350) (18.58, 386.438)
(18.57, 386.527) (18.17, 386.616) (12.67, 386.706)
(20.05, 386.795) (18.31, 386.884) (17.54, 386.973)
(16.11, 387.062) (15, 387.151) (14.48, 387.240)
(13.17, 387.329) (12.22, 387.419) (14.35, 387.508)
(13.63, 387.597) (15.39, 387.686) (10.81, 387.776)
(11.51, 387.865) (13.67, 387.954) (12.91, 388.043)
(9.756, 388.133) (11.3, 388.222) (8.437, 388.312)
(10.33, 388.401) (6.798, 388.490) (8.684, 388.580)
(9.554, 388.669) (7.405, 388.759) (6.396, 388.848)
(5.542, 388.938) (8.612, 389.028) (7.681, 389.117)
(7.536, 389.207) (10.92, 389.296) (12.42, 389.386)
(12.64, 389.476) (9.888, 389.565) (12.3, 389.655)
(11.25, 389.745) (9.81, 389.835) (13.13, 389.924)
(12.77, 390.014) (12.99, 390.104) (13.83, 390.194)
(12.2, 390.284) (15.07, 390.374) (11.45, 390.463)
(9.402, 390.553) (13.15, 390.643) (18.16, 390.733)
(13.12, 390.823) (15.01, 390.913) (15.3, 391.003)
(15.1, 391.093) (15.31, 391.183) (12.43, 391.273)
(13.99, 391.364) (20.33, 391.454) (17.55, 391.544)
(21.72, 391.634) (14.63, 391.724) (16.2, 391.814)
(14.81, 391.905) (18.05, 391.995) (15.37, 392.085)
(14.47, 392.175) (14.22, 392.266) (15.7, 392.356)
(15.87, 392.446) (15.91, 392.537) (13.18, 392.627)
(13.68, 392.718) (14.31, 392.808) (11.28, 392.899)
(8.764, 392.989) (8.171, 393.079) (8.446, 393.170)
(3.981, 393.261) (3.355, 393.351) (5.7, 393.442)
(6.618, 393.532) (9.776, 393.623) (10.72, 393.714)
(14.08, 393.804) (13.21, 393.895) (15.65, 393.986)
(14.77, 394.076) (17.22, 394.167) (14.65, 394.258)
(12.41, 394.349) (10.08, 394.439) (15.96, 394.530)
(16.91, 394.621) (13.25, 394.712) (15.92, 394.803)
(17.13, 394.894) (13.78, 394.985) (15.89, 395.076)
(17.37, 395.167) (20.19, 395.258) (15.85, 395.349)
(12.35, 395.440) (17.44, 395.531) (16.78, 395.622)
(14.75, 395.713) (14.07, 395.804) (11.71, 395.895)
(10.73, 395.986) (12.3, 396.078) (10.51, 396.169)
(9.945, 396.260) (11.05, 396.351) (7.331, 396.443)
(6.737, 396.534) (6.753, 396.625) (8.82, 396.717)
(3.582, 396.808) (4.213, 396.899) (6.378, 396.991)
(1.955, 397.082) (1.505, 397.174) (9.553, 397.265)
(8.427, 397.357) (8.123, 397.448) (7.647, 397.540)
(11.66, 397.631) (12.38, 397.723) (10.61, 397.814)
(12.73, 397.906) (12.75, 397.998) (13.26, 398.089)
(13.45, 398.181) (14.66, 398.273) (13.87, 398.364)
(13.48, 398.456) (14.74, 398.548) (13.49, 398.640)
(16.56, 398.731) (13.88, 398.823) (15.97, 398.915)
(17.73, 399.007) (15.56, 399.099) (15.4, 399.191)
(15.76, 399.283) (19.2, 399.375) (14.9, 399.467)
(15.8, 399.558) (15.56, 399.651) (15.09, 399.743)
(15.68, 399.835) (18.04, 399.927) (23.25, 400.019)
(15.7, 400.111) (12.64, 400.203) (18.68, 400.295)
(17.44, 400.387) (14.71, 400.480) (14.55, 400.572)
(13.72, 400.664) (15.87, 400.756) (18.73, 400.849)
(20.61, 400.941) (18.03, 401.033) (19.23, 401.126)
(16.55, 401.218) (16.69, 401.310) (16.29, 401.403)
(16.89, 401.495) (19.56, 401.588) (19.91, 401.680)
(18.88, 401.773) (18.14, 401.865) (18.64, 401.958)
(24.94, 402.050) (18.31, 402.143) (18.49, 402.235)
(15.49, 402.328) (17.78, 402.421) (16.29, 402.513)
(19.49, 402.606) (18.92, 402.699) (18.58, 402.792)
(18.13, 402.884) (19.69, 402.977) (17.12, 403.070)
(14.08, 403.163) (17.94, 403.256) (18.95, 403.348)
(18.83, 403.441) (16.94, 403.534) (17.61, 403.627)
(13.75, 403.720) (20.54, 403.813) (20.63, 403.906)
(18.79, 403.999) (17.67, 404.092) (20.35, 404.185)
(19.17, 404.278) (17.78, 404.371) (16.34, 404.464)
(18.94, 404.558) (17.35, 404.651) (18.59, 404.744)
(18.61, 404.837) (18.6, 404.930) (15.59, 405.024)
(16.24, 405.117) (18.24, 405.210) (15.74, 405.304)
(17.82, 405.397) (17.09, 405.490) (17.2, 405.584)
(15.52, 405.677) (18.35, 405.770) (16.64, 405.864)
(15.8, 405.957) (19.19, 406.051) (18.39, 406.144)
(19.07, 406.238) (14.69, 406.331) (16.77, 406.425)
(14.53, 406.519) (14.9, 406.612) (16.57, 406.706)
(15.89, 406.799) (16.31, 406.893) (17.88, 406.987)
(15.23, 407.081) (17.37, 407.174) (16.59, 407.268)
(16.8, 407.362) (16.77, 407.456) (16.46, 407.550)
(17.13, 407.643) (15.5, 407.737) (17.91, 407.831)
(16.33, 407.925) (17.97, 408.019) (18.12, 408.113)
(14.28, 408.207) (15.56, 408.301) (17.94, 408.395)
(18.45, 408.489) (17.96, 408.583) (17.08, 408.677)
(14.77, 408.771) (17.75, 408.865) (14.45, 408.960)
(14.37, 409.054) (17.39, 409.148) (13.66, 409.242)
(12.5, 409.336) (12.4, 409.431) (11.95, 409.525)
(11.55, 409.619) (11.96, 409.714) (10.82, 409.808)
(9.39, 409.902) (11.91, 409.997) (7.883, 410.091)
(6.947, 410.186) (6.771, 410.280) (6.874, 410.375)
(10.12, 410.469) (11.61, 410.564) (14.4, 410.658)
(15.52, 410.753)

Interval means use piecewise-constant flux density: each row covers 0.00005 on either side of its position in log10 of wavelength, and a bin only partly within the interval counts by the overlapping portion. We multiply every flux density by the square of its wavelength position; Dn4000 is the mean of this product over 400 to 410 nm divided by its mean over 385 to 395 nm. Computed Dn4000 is 1.38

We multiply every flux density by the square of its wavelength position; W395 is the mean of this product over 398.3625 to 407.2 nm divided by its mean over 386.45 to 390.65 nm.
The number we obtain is 1.52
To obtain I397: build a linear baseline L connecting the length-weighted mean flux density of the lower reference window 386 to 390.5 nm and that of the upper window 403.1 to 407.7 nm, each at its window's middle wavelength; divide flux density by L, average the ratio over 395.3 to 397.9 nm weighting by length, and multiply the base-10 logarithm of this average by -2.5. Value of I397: 0.445 mag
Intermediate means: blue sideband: 12.5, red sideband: 17.3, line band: 9.81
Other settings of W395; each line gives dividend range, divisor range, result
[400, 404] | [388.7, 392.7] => 1.42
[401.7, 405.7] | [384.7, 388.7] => 1.43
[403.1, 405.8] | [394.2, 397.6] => 1.62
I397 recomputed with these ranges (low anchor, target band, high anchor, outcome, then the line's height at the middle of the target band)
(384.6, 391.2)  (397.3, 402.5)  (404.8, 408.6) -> -0.02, 15.5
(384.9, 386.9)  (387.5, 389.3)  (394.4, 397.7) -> 0.40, 14.3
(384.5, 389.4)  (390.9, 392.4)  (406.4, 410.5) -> -0.20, 13.3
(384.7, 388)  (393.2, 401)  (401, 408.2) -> 0.25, 16.3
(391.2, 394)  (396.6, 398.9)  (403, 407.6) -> 0.39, 14.7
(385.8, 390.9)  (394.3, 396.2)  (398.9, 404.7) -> 0.04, 15.2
